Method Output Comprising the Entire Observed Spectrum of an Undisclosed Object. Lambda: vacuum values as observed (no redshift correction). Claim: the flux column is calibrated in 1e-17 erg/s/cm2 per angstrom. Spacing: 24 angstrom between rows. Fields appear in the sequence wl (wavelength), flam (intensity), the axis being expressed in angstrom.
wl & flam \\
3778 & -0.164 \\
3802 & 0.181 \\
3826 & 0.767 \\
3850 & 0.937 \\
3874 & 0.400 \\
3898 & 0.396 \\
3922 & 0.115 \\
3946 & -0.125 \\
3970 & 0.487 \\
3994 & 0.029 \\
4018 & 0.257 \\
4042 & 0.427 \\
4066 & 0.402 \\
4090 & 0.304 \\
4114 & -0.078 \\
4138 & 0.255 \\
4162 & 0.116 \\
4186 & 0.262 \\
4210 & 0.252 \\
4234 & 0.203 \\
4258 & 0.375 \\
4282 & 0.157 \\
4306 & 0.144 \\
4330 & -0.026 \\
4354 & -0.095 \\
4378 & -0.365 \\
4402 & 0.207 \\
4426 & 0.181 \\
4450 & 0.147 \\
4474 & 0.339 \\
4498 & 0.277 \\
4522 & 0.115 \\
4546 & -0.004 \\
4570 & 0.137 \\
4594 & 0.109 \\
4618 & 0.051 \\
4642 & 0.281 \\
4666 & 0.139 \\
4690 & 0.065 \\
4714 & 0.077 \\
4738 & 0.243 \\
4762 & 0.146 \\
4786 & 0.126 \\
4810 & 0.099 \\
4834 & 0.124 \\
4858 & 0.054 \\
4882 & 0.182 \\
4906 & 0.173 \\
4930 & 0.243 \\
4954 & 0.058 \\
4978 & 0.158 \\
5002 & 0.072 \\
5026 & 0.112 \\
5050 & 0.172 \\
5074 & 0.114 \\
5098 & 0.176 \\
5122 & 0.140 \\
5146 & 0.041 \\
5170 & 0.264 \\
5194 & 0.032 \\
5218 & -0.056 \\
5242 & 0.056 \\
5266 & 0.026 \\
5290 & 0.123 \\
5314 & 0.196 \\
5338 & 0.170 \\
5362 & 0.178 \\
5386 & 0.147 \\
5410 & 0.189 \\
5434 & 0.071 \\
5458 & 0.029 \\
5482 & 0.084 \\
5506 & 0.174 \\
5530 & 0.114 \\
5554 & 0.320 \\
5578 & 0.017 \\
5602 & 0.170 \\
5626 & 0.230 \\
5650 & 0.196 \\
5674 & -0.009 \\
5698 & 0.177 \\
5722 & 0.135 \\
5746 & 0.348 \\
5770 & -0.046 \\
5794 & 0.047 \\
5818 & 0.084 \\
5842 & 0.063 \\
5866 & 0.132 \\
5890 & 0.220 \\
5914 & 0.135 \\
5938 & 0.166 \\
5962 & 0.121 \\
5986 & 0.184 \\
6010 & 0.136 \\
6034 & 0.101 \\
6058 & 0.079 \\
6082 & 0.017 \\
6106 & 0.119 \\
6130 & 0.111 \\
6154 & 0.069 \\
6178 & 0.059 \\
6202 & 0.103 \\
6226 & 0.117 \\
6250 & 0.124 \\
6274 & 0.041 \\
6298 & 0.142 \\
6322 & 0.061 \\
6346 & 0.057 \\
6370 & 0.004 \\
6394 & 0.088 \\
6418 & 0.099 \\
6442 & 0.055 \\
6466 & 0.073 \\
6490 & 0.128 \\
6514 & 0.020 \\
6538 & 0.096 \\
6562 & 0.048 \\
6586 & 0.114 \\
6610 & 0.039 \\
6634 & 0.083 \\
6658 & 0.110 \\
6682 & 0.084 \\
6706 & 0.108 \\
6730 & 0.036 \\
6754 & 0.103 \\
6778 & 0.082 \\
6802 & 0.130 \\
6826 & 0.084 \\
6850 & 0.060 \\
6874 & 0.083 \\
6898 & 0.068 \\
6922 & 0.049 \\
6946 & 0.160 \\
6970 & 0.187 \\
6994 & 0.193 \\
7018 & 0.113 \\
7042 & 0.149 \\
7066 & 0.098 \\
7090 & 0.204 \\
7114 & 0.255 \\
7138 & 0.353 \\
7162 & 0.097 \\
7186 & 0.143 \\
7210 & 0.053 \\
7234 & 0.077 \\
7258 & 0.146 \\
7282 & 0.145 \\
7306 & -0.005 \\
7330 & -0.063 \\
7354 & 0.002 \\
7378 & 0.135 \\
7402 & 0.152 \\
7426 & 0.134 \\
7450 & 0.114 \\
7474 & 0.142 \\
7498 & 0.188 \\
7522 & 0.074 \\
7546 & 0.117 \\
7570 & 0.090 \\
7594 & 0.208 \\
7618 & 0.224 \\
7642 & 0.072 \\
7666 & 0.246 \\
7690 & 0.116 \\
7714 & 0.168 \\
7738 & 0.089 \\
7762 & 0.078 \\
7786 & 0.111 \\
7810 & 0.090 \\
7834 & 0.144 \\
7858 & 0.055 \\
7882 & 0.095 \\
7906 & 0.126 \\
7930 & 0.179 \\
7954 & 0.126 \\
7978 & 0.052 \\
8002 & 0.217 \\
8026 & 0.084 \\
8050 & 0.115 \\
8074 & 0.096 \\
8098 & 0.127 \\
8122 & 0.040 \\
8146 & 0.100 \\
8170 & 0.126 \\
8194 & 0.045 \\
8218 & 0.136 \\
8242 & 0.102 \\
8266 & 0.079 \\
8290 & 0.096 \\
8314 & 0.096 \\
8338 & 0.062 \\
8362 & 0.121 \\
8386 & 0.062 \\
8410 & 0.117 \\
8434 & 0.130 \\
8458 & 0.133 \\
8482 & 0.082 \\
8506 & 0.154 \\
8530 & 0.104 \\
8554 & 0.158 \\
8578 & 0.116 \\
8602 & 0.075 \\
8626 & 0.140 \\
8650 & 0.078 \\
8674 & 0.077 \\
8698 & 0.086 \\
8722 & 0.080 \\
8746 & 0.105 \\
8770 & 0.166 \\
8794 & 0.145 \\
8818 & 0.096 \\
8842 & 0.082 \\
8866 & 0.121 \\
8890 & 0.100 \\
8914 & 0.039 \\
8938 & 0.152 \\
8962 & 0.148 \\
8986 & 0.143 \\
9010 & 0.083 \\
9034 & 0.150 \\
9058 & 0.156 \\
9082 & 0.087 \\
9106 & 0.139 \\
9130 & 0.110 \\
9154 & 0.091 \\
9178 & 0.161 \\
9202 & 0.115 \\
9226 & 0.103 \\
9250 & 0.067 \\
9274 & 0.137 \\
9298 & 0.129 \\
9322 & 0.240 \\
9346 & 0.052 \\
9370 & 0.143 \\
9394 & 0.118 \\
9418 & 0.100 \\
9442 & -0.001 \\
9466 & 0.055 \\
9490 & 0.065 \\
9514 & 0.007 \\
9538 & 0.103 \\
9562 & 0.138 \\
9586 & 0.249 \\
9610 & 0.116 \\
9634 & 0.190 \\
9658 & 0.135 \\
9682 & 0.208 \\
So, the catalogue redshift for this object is 0.912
